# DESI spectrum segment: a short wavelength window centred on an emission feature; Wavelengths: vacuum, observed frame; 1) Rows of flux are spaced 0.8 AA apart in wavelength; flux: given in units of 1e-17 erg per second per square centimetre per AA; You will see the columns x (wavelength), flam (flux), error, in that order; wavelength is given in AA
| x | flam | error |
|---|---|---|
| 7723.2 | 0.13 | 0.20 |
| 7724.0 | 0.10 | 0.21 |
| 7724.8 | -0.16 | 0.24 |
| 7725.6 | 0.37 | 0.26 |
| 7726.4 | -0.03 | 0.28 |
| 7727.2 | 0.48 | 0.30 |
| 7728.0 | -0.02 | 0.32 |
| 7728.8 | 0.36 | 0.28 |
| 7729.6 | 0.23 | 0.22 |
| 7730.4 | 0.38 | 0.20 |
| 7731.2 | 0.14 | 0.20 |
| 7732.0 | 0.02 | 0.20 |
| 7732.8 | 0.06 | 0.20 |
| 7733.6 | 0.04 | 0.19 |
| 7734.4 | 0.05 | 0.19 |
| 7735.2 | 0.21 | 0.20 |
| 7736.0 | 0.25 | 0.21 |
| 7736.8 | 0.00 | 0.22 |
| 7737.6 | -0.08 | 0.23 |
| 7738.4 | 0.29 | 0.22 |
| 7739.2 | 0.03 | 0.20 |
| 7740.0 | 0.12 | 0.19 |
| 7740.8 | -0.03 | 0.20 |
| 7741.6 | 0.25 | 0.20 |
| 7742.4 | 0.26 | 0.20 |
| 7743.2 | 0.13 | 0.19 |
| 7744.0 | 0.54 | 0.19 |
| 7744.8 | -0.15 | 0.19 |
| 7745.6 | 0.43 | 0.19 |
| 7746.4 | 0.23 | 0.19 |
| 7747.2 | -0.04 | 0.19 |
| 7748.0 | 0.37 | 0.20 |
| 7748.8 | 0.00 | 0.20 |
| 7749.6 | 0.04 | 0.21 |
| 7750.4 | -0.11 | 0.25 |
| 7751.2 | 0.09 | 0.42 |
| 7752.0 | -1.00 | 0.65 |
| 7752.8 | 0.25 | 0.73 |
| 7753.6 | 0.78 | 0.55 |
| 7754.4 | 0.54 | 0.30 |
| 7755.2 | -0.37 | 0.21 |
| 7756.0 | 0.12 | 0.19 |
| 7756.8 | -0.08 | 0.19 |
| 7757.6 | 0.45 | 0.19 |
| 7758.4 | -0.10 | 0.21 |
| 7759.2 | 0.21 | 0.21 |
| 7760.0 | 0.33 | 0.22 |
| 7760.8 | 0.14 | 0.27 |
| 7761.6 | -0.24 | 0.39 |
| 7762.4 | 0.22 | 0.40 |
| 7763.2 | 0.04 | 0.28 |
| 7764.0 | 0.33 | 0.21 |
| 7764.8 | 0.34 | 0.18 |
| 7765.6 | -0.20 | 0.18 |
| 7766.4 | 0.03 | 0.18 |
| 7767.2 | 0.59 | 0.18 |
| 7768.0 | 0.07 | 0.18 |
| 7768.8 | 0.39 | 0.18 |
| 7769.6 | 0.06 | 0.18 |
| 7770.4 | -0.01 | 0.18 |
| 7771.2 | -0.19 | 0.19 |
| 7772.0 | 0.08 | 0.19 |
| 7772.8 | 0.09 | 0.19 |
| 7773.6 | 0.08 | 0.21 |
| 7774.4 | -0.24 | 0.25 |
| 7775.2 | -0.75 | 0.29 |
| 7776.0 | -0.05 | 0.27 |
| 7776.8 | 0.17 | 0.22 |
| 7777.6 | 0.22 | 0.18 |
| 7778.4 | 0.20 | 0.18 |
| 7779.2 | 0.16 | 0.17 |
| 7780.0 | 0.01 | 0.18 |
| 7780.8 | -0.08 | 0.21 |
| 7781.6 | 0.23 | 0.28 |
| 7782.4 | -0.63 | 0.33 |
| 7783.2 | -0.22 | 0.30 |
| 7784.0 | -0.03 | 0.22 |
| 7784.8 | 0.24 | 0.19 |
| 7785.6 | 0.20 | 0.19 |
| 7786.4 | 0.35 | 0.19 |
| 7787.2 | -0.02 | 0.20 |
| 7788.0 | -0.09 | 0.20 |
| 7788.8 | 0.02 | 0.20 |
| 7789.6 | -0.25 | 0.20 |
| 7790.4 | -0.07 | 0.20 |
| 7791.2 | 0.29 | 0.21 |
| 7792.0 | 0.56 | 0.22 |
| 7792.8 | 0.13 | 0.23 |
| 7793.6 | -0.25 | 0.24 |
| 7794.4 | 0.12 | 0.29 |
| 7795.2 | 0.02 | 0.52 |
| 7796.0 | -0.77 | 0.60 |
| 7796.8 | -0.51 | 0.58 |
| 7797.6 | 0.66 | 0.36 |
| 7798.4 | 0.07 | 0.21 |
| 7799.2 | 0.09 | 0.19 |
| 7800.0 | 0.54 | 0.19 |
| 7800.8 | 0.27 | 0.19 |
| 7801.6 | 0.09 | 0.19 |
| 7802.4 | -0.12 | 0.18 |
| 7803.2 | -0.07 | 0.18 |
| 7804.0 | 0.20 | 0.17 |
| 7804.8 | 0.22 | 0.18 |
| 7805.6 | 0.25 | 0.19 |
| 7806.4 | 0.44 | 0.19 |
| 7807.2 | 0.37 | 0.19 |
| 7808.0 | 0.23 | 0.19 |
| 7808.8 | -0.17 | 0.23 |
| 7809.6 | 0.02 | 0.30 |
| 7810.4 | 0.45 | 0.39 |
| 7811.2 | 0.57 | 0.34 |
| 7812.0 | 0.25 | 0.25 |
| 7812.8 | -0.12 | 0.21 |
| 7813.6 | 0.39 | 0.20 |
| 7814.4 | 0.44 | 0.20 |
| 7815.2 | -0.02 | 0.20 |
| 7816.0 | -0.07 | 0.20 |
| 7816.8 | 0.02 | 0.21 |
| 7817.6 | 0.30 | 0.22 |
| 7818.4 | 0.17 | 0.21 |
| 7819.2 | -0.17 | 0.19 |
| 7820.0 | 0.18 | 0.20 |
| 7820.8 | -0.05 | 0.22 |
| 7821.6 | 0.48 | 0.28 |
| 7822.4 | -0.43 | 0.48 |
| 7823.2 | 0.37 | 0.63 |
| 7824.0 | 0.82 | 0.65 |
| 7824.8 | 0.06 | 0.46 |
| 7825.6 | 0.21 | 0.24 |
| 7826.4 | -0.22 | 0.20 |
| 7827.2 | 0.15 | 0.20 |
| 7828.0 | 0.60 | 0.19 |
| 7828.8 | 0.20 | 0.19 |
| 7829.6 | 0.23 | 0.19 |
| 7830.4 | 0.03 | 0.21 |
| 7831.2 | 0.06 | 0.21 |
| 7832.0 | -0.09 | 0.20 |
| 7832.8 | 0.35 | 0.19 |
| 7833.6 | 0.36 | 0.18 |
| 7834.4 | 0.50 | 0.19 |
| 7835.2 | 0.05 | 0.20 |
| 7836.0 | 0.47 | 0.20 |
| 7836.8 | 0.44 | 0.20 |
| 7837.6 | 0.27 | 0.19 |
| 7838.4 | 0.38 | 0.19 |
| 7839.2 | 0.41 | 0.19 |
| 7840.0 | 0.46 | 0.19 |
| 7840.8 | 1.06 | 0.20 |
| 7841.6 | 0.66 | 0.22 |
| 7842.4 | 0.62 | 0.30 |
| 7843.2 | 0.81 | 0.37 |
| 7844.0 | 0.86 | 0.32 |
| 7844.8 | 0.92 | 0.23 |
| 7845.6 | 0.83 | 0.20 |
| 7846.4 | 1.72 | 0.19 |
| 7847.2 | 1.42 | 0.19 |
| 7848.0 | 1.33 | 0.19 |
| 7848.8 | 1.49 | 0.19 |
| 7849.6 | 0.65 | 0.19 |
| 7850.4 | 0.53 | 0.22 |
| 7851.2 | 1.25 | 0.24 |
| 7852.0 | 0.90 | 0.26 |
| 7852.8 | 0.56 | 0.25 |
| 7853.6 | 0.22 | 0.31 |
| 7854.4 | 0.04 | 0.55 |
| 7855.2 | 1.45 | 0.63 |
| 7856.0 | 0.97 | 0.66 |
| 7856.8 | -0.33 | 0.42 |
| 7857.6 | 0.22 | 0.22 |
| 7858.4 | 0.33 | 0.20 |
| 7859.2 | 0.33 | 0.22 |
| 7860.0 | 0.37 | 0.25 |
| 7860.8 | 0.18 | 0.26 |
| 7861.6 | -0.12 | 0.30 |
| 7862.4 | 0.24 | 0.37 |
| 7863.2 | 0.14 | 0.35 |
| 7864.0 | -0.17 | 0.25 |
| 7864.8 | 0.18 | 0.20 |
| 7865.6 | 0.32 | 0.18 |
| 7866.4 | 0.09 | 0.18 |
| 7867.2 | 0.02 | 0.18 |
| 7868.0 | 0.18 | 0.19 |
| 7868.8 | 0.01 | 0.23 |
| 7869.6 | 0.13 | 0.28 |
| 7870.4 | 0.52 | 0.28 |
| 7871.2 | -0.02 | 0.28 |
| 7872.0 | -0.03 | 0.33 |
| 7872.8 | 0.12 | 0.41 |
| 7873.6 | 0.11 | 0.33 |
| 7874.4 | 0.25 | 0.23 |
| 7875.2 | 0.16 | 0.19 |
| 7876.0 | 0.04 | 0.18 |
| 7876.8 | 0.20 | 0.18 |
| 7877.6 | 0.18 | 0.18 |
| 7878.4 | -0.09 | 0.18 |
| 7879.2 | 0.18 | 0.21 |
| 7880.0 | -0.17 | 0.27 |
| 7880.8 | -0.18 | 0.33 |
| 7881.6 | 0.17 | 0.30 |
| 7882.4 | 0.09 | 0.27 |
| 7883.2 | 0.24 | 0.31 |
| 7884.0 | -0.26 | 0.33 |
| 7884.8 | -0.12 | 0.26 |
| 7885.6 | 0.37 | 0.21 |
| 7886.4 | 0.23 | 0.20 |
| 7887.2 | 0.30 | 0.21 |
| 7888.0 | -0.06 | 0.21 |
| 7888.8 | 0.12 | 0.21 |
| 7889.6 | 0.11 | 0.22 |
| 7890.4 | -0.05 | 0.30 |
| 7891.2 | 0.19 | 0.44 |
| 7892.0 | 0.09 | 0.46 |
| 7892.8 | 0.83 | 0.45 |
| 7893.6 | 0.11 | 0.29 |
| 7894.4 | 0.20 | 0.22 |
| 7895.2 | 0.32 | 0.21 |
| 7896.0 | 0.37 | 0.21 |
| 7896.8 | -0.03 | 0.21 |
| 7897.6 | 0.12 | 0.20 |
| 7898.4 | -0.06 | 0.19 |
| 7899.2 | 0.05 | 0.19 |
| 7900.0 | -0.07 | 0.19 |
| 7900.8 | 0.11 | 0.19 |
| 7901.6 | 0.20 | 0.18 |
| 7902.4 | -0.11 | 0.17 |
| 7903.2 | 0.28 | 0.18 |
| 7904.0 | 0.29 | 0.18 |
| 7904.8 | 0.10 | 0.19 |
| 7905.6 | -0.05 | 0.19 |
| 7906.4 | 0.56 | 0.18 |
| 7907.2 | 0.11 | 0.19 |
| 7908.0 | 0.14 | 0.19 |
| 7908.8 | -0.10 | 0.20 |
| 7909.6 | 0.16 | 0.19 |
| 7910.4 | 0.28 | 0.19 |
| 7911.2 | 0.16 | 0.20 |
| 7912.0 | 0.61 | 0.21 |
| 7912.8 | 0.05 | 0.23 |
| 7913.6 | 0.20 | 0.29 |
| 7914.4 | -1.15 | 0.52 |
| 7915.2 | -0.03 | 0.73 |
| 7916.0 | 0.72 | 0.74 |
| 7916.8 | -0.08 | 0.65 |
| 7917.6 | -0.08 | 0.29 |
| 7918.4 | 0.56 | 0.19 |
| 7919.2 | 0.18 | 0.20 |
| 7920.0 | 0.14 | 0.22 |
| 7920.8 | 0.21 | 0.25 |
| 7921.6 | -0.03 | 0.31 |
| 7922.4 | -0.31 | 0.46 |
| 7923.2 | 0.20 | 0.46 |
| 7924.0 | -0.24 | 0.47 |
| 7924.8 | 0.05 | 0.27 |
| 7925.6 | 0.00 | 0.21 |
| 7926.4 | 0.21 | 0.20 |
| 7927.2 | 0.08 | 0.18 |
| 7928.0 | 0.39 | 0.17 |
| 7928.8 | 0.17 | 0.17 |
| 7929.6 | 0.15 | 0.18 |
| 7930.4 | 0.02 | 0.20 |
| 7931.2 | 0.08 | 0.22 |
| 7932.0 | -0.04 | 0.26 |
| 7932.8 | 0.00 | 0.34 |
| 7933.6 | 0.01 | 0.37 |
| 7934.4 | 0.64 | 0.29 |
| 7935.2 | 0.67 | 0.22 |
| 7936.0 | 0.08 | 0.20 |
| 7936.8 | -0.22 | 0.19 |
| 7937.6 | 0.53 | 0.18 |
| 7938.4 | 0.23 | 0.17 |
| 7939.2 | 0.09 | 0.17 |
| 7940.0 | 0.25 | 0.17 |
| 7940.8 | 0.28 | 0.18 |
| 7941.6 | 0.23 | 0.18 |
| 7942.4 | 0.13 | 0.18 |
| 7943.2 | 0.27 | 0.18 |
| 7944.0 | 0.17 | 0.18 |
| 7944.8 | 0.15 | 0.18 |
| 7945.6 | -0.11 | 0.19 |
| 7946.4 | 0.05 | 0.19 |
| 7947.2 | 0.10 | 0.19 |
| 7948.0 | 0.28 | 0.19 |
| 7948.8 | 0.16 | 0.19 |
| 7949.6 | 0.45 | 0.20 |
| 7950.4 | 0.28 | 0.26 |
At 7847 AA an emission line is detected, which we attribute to [O II] 3727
